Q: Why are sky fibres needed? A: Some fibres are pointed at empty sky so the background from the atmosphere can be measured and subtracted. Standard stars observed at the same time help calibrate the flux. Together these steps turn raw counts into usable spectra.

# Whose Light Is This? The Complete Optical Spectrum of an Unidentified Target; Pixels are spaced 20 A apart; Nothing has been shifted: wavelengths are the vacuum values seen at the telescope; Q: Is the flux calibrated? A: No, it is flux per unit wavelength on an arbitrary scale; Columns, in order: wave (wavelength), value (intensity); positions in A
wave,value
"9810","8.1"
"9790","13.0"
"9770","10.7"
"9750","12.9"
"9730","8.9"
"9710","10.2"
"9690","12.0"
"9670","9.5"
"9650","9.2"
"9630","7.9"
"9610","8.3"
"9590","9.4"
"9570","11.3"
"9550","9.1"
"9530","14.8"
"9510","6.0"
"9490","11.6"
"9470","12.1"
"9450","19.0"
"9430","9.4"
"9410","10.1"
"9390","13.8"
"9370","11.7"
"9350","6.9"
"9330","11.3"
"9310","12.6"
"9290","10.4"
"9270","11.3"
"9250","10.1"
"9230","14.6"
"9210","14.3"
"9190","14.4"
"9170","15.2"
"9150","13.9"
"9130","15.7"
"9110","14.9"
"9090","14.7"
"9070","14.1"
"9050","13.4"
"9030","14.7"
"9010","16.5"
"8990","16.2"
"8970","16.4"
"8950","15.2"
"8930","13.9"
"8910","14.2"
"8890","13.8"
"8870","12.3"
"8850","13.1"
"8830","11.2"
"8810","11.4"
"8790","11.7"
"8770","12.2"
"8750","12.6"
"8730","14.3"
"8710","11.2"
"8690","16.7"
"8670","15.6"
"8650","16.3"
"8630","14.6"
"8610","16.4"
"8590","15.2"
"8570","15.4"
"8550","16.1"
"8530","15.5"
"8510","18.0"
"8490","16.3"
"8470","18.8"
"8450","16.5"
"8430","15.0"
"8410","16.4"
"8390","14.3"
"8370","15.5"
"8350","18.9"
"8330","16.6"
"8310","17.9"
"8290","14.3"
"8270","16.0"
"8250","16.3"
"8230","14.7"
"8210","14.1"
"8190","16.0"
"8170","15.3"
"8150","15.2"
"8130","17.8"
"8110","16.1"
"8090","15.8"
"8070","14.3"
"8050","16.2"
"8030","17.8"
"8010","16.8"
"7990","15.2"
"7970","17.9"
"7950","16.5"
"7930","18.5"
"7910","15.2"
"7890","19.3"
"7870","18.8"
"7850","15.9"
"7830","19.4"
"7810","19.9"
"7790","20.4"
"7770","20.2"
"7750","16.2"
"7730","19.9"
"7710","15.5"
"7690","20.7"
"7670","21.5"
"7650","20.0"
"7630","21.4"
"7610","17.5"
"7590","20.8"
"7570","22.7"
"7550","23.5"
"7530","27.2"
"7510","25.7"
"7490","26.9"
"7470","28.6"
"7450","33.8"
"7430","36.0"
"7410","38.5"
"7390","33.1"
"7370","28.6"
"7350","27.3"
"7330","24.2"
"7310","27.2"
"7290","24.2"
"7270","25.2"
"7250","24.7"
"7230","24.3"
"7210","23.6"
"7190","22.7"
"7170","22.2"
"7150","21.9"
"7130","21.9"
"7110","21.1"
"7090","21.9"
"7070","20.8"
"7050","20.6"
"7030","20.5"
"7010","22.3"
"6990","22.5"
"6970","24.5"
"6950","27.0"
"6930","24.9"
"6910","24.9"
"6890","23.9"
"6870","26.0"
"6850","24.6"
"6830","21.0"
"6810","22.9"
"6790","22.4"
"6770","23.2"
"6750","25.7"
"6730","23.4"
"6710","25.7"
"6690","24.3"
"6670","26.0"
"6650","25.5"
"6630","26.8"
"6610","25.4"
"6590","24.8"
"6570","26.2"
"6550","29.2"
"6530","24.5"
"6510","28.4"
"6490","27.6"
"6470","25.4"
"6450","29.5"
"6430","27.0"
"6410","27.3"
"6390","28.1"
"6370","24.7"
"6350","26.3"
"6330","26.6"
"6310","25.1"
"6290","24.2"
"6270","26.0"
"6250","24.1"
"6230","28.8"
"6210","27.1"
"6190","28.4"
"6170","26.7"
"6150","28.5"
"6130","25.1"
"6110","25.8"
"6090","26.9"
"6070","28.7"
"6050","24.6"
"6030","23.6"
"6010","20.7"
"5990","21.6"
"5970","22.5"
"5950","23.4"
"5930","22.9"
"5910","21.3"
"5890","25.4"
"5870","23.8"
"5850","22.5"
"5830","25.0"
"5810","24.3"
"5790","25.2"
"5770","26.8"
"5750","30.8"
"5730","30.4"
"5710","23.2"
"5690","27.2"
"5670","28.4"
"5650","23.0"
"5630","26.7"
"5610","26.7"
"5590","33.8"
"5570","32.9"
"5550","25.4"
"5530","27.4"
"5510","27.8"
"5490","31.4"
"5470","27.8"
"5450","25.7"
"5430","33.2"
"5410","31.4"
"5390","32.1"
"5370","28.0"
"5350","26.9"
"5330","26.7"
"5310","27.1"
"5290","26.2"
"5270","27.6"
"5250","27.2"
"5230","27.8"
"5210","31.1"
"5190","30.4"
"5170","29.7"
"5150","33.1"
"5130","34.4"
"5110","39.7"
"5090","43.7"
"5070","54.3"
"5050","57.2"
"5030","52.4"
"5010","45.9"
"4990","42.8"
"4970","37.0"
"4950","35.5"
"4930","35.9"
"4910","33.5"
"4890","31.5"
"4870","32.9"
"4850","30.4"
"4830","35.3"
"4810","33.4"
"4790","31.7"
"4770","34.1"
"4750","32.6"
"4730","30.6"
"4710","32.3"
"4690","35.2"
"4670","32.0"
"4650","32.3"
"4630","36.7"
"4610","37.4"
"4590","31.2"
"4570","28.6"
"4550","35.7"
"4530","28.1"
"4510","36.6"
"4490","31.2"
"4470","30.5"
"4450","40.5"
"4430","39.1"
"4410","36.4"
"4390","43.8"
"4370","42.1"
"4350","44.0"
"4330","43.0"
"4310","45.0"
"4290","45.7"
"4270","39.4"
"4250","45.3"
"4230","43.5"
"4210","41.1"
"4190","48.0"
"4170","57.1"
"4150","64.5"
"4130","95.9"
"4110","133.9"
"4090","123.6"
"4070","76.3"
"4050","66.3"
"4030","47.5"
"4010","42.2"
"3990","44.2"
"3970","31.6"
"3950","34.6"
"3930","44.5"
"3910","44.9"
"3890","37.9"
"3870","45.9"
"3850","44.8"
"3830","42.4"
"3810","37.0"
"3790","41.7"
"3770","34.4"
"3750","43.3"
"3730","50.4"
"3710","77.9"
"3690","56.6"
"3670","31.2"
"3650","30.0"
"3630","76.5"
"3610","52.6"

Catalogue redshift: 1.65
